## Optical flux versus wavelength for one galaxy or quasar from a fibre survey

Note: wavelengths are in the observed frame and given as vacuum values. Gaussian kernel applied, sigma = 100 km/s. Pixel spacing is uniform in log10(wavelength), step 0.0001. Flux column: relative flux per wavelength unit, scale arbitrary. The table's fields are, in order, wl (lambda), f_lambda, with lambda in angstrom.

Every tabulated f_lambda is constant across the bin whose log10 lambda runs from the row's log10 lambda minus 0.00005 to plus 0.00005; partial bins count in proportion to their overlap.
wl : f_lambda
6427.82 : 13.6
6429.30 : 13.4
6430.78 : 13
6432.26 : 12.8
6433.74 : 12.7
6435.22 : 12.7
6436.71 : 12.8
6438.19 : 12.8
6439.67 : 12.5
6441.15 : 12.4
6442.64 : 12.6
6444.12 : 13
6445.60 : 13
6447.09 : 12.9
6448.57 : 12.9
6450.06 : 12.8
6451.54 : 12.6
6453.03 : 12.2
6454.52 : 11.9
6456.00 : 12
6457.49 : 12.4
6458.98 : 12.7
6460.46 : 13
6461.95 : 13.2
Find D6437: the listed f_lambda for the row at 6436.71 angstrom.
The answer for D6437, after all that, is 12.8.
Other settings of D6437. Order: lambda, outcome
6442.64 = 12.6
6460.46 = 13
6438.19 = 12.8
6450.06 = 12.8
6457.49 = 12.4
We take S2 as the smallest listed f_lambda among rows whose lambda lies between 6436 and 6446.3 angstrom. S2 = 12.4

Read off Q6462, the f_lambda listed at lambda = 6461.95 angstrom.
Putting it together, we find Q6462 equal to 13.2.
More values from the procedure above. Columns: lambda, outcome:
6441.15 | 12.4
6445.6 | 13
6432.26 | 12.8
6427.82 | 13.6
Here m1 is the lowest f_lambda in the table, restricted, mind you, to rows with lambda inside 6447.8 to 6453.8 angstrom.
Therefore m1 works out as 12.2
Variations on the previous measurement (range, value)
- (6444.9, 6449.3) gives 12.9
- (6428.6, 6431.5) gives 13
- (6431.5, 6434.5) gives 12.7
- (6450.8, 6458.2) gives 11.9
